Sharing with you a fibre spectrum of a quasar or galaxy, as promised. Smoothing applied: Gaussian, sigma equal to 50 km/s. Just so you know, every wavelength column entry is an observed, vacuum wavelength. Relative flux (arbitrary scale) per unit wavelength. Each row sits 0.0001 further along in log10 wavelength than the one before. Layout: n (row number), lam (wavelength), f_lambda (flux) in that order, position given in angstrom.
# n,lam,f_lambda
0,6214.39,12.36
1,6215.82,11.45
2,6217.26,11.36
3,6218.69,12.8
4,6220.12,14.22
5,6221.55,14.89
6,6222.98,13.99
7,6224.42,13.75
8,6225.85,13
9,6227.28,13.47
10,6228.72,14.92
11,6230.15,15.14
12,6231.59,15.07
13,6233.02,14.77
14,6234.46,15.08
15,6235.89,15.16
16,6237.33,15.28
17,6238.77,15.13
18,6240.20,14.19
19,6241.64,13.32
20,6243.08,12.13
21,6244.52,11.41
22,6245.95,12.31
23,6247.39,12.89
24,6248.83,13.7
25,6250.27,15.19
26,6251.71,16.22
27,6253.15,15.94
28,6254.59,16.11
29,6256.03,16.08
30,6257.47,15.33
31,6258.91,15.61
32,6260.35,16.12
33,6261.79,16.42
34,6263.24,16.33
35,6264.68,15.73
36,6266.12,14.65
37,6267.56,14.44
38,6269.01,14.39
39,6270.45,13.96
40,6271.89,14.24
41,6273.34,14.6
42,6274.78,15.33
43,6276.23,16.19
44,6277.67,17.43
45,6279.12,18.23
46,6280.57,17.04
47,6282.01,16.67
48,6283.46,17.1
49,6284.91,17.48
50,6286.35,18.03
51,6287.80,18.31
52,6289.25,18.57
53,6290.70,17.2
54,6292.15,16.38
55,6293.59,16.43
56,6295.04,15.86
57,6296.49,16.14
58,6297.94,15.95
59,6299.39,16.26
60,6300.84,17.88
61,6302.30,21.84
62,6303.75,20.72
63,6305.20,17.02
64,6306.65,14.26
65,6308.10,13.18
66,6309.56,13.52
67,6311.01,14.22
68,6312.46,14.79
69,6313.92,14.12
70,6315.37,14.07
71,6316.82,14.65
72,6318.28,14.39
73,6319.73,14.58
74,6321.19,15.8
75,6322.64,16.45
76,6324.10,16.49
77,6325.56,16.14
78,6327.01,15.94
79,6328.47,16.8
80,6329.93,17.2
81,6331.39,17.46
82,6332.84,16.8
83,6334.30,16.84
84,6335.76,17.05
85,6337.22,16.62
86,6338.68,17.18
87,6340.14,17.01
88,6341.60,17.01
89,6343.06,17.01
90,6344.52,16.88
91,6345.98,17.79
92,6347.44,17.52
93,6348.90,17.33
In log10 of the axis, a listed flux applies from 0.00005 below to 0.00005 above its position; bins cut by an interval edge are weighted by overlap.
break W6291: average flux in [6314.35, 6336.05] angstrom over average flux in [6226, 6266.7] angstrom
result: 1.08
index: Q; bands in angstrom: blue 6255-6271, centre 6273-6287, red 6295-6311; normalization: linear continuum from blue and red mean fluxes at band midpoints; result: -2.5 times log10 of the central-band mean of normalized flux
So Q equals -0.07 mag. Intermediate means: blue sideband 15.4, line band 16.9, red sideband 16.5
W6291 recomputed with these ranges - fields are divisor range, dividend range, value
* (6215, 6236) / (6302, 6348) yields 1.17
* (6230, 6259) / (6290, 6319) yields 1.10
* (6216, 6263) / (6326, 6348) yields 1.18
